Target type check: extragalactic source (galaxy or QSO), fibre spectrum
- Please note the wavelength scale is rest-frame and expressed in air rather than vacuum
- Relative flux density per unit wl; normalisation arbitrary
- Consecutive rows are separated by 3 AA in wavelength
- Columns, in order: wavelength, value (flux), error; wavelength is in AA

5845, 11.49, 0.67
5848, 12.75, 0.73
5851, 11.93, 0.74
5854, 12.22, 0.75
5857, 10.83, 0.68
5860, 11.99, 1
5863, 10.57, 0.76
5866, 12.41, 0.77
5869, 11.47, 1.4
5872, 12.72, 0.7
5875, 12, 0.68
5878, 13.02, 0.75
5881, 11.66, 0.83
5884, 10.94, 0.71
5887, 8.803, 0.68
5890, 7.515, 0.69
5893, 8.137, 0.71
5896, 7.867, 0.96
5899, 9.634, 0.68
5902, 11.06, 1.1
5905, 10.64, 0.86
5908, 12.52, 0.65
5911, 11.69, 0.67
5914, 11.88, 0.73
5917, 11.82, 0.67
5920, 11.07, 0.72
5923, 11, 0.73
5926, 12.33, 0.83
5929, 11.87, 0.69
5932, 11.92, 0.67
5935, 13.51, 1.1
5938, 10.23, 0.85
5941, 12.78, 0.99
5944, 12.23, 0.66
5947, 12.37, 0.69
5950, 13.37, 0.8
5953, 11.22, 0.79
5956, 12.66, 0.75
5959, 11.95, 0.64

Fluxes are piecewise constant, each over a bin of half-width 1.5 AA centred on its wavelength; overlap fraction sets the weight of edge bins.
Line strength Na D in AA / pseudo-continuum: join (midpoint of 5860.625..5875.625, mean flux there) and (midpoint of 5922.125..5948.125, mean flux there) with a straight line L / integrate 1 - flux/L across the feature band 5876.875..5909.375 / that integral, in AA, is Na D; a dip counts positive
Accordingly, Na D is 4.89 AA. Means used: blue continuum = 11.8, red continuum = 12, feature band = 10.1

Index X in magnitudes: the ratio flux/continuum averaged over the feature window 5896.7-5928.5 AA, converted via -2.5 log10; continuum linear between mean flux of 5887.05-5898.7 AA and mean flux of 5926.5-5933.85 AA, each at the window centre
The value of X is -0.11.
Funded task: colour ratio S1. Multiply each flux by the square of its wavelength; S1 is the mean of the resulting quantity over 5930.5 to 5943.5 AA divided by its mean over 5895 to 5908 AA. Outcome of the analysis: 1.2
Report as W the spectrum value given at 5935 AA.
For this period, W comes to 13.51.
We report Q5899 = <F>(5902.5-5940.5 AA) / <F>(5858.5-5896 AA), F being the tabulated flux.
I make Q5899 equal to 1.1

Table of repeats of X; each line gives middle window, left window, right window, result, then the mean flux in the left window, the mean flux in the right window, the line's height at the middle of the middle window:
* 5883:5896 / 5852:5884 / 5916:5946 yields 0.34 mag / 11.8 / 11.9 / 11.9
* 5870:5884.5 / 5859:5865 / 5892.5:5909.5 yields -0.12 mag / 11.3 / 10.1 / 10.8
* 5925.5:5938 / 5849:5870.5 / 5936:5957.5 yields -0.01 mag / 11.7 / 12.2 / 12.1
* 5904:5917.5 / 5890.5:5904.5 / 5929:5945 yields -0.16 mag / 9.16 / 12.1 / 10.1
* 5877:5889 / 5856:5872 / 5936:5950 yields 0.08 mag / 11.6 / 12.1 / 11.7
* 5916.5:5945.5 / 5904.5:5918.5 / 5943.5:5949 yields 0.02 mag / 11.8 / 12.4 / 12.1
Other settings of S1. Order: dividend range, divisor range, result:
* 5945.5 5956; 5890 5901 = 1.48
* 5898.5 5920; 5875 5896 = 1.15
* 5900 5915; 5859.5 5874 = 0.98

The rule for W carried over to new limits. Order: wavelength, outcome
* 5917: 11.82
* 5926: 12.33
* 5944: 12.23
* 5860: 11.99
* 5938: 10.23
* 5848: 12.75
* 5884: 10.94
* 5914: 11.88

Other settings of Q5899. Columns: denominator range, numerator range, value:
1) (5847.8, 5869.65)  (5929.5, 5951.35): 1.05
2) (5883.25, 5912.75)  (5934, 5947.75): 1.23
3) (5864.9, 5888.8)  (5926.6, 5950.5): 1.06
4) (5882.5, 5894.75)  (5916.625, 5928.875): 1.31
